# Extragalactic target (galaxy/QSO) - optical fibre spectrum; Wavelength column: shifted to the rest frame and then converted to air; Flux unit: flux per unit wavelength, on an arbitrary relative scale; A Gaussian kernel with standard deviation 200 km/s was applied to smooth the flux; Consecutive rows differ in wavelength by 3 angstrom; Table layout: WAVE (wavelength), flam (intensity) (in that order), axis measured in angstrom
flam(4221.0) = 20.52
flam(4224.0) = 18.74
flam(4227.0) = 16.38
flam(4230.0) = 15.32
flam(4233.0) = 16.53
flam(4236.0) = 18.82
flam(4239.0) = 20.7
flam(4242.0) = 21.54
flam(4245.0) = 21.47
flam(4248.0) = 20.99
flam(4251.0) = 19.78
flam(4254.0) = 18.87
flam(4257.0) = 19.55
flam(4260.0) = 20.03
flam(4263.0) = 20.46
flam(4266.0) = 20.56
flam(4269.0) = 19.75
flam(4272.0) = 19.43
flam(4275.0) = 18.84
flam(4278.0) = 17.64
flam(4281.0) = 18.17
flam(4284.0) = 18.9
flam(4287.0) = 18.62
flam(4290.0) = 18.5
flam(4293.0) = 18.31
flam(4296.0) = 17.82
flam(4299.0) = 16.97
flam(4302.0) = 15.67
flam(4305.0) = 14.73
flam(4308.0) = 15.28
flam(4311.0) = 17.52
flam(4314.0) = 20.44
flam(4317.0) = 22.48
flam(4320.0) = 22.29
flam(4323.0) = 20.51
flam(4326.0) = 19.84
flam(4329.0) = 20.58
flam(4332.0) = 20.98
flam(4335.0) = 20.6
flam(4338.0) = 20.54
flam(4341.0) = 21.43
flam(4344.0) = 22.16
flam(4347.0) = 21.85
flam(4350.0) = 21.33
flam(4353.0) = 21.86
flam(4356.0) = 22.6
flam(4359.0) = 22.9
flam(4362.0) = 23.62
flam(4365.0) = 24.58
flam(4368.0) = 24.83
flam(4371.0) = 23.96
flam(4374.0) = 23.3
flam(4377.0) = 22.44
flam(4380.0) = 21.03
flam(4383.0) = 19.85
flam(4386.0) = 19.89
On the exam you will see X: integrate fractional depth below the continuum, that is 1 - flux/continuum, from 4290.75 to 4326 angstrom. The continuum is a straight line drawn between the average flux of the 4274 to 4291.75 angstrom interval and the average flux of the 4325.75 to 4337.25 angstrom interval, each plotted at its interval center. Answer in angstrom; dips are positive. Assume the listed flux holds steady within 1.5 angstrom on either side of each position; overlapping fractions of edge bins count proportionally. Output 2.07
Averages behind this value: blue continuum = 18.4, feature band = 18.4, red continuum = 20.6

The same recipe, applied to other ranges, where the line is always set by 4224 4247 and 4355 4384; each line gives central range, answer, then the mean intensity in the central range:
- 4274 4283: 0.8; 18.2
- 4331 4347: 0.6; 21.2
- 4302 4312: 2.5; 15.7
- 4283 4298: 1.5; 18.4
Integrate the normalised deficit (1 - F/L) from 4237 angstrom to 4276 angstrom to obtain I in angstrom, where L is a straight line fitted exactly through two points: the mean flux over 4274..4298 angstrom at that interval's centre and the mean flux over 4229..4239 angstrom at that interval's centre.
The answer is -5.0 angstrom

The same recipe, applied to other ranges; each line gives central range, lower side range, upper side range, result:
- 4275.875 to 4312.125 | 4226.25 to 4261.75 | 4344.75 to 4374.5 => 6.1 angstrom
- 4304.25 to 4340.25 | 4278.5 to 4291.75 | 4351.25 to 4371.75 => 1.9 angstrom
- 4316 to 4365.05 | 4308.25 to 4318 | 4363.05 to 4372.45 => 0.4 angstrom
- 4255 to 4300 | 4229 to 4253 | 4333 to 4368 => 3.2 angstrom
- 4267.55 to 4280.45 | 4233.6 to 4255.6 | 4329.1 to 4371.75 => 1.2 angstrom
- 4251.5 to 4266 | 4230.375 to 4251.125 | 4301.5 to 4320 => -0.4 angstrom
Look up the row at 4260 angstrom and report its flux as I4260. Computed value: 20.03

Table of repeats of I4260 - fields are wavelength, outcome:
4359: 22.9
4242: 21.54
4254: 18.87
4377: 22.44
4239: 20.7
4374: 23.3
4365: 24.58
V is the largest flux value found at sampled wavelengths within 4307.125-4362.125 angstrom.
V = 23.62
